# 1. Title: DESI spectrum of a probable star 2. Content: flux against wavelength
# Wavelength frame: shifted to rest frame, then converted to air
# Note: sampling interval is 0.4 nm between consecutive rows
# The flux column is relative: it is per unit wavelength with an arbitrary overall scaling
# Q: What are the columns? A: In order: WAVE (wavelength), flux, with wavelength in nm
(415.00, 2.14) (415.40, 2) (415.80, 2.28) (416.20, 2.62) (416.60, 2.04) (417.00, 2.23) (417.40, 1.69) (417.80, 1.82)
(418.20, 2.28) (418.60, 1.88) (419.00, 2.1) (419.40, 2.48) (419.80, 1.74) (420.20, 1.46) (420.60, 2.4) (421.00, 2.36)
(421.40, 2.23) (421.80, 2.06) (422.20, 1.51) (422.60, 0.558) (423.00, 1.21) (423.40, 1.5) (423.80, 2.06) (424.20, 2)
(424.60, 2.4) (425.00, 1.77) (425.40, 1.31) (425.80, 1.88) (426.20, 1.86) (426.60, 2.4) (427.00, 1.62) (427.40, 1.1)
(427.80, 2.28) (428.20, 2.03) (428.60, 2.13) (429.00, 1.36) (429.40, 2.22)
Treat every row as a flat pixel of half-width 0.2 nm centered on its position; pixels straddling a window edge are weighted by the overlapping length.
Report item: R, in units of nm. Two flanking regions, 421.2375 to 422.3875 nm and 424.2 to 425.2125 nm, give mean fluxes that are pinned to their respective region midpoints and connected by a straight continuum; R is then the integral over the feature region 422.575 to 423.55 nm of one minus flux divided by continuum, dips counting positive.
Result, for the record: 0.404 nm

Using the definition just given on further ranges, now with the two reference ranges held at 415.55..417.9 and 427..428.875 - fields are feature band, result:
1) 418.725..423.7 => 0.510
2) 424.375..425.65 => 0.054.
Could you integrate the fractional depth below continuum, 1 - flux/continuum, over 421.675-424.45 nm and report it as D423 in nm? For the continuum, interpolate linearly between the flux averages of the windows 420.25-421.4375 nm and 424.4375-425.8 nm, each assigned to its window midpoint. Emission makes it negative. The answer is 0.619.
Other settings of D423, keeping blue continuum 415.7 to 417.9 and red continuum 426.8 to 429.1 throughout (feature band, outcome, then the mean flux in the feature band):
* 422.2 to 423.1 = 0.44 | 0.987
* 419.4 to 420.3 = 0.10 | 1.81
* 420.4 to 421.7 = -0.21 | 2.31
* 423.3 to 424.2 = 0.02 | 1.86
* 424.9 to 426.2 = 0.12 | 1.68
